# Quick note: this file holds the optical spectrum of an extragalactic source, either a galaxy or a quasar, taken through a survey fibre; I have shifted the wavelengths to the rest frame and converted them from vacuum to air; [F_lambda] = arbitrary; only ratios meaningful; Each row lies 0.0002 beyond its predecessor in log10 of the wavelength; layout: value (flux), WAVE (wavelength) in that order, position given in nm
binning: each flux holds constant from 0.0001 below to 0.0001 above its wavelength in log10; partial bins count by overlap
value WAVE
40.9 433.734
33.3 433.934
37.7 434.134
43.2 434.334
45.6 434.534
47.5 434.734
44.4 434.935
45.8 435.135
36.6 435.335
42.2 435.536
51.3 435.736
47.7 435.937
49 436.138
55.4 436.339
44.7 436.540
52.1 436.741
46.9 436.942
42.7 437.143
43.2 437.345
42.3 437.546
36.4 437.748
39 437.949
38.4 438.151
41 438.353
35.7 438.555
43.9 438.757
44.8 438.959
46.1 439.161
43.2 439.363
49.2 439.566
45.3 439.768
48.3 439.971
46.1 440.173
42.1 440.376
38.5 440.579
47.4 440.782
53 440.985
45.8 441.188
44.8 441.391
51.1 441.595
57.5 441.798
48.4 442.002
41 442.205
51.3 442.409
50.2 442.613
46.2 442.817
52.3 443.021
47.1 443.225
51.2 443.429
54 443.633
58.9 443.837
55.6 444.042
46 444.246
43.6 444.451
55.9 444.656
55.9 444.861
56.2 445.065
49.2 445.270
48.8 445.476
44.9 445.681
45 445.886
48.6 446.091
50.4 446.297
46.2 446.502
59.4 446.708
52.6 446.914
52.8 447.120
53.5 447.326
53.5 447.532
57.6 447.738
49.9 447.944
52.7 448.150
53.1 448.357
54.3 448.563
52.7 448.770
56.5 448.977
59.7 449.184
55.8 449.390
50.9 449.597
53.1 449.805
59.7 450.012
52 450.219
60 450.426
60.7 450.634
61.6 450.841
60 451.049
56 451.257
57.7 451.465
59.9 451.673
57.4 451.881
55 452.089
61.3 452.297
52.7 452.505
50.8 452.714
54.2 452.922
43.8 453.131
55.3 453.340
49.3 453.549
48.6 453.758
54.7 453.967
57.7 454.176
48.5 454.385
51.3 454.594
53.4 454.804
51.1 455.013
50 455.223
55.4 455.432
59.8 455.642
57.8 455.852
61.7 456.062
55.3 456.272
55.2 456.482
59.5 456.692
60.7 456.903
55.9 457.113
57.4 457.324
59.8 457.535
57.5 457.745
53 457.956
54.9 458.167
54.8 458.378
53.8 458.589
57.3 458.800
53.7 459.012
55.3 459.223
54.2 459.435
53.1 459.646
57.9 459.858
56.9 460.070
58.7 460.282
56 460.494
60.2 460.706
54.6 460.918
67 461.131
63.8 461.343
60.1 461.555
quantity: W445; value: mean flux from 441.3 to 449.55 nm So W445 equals 51.6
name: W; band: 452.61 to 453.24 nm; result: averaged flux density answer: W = 49.6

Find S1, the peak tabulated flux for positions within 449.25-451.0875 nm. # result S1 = 61.6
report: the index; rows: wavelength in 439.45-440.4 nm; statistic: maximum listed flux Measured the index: 49.2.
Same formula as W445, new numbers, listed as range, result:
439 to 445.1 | 49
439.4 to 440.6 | 45.2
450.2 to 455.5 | 54.6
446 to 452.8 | 55.1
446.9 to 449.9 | 53.9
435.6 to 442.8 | 45.8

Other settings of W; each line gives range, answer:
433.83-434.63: 39.9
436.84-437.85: 42.3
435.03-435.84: 44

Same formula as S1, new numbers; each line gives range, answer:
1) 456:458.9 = 61.7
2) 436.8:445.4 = 58.9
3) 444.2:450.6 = 60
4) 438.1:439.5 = 46.1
